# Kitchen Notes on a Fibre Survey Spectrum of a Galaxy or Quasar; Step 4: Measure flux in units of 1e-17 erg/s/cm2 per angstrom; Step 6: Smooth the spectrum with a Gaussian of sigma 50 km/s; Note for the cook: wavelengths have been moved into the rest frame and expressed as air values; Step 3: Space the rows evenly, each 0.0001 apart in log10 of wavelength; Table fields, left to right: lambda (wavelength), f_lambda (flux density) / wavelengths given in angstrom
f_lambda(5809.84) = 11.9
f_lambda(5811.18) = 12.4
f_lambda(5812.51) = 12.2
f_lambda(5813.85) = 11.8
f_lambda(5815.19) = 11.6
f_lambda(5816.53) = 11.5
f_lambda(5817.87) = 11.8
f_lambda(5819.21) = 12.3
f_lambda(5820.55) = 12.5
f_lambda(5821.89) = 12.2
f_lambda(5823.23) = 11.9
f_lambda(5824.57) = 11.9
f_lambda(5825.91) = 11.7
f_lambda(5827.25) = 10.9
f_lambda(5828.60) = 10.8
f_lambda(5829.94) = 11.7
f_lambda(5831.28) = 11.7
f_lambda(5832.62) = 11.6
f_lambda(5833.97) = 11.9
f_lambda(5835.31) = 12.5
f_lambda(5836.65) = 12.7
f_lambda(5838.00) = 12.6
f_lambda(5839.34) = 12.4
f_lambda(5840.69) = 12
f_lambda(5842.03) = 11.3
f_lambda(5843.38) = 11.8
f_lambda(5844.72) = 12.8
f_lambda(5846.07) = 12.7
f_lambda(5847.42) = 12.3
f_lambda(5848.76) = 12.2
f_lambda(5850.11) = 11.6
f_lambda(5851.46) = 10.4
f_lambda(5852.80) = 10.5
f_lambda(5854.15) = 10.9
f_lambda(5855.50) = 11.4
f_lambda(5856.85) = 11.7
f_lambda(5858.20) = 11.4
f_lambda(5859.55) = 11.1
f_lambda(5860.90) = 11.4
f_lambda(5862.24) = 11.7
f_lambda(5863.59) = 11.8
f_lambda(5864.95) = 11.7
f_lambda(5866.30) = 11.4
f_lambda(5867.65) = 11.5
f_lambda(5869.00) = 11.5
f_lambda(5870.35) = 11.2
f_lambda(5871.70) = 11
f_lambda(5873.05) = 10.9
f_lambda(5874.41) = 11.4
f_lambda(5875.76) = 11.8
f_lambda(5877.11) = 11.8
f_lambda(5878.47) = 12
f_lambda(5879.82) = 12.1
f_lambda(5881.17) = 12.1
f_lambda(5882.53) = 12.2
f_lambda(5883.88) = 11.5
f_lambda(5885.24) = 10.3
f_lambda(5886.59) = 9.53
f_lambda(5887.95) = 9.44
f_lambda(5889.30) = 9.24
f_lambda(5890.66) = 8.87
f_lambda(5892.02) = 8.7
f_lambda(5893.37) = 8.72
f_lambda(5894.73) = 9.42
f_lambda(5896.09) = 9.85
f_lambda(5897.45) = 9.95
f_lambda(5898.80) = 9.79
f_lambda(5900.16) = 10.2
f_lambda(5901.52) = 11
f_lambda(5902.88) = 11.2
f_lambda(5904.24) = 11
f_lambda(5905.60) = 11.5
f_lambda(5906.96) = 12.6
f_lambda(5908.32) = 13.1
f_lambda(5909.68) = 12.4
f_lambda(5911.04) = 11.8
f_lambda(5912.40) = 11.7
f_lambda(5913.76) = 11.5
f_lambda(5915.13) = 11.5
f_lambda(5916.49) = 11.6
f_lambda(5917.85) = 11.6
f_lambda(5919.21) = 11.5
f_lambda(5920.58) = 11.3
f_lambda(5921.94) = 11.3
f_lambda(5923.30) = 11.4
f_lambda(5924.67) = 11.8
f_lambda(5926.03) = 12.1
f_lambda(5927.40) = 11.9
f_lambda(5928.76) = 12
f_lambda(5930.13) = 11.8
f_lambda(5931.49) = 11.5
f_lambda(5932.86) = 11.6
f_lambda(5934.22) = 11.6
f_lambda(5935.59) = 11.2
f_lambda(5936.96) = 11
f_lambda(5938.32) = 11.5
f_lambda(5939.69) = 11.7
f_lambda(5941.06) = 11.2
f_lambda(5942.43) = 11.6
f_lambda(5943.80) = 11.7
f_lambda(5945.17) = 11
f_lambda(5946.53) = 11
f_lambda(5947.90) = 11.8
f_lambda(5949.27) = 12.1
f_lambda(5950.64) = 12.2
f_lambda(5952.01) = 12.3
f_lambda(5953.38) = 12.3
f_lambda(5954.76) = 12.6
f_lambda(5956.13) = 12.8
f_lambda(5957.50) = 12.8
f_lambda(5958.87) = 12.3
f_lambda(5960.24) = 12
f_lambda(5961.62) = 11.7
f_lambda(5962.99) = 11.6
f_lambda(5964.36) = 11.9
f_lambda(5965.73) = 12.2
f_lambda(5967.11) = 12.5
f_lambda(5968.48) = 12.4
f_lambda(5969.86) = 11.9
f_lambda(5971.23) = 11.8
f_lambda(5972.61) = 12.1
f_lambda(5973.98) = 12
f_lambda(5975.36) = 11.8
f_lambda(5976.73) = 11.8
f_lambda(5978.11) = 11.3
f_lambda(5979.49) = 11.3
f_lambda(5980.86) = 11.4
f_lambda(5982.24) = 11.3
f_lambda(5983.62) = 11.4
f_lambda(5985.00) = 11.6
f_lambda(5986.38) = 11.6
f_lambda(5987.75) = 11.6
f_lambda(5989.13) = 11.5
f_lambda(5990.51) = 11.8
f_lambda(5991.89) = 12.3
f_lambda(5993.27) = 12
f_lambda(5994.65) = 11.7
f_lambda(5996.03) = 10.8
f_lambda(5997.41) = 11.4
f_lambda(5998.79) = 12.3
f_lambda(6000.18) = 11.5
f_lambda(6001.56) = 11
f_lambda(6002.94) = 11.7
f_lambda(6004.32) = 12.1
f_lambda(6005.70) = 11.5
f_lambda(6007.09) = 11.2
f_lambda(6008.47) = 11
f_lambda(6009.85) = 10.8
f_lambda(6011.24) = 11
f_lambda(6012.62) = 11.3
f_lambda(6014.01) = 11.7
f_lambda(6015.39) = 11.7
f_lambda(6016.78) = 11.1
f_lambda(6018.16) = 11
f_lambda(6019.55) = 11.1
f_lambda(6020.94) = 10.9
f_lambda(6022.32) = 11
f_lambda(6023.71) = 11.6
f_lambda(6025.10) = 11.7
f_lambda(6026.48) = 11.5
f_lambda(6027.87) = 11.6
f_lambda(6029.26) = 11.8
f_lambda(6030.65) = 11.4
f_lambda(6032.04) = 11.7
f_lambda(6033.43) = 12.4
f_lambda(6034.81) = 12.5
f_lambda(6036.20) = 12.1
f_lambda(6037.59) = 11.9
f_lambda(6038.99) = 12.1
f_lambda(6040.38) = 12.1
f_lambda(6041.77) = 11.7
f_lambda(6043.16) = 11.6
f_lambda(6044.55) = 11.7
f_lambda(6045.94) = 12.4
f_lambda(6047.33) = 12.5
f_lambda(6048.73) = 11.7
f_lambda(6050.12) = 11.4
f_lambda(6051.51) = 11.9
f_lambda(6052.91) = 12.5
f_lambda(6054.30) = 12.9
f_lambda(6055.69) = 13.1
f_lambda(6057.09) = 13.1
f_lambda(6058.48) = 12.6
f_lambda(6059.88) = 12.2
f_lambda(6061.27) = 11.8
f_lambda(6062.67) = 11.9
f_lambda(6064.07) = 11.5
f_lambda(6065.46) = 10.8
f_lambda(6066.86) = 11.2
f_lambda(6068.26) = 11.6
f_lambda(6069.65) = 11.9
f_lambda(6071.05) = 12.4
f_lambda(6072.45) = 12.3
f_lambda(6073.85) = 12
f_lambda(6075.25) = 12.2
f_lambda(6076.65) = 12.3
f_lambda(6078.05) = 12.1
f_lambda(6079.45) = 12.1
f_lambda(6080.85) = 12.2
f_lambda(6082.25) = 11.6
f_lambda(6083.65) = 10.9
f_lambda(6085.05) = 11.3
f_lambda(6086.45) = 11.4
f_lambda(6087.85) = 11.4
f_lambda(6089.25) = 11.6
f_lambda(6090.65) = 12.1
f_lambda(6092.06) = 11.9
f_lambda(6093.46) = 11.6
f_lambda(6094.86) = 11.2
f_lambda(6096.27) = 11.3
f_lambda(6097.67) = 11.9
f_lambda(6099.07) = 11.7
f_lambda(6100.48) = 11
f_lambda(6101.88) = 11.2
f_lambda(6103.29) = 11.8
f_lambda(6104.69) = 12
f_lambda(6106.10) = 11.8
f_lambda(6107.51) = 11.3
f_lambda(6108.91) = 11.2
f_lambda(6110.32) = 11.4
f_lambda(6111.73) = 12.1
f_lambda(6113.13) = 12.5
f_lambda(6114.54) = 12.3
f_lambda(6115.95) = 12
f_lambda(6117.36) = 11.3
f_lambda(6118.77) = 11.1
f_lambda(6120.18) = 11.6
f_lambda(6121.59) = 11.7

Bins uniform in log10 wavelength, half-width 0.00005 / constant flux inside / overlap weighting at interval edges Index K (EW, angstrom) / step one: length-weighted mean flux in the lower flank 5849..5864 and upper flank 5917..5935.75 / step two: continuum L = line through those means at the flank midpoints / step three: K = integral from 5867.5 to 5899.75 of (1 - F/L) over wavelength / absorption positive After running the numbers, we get 2.3 angstrom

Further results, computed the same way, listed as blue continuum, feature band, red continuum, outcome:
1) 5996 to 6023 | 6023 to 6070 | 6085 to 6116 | -2.0 angstrom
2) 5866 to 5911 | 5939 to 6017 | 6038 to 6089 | -2.0 angstrom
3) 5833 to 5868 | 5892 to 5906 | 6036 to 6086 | 2.0 angstrom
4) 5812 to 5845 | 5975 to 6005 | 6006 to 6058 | 0.5 angstrom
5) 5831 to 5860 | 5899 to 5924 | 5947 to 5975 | 1.0 angstrom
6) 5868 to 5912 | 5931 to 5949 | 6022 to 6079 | -0.3 angstrom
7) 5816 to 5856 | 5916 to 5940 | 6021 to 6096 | 0.5 angstrom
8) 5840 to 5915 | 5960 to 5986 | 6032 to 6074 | -0.3 angstrom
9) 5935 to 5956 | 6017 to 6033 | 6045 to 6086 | 0.7 angstrom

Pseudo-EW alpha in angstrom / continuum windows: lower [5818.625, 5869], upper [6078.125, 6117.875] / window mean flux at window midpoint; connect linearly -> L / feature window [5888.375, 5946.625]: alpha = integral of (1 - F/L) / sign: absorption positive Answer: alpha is 2.92 angstrom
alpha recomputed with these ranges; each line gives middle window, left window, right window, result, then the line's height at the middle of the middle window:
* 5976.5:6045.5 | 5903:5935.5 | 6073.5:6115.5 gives 0.9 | 11.7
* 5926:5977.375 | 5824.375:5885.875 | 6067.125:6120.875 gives -0.9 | 11.7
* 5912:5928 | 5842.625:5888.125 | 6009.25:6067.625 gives 0.0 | 11.6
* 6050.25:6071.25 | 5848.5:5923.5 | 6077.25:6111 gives -1.0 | 11.5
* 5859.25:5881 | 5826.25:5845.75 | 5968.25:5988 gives 0.6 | 11.9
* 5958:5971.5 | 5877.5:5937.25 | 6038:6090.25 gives -0.8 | 11.4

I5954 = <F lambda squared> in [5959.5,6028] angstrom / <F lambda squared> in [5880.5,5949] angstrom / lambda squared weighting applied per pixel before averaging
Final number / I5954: 1.1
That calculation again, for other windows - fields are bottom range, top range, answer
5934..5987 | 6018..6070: 1.03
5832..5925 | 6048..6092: 1.13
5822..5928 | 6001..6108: 1.10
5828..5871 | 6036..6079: 1.10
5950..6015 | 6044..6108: 1.04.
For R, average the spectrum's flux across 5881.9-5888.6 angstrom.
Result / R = 10.6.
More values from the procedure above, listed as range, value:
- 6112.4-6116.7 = 12.3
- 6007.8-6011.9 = 10.9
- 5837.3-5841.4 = 12.3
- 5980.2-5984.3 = 11.4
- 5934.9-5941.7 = 11.3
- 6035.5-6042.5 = 12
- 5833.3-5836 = 12.2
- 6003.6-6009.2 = 11.5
